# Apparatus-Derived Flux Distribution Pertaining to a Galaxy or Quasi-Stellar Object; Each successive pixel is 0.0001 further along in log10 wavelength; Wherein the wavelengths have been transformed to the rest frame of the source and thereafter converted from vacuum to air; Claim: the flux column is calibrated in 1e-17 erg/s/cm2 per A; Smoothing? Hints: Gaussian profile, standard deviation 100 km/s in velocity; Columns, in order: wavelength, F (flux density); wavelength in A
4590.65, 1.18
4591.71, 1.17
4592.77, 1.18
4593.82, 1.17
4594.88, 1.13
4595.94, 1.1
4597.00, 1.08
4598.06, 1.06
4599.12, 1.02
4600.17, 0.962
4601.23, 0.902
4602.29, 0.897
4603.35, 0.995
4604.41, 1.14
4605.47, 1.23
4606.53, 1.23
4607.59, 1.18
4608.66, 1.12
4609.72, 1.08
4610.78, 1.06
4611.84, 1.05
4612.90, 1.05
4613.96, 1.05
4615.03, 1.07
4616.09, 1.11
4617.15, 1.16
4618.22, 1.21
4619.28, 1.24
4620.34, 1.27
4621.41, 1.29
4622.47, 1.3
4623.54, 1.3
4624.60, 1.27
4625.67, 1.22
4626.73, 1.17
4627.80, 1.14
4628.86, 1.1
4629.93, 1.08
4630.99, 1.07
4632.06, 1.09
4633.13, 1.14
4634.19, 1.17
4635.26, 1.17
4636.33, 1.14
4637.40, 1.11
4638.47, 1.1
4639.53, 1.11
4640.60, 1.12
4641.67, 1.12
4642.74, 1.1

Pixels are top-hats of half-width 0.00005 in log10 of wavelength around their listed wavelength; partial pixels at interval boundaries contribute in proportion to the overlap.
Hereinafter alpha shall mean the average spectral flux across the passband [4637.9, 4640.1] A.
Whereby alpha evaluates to 1.11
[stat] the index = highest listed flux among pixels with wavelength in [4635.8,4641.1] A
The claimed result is 1.14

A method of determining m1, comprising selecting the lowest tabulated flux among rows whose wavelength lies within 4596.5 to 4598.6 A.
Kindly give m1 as 1.06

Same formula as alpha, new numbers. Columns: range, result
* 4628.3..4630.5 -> 1.09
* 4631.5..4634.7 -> 1.13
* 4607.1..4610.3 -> 1.12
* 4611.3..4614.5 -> 1.05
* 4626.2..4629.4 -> 1.14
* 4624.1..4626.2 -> 1.24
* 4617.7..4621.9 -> 1.25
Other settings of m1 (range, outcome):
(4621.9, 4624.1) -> 1.3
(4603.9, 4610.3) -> 1.08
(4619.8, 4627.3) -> 1.17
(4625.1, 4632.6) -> 1.07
